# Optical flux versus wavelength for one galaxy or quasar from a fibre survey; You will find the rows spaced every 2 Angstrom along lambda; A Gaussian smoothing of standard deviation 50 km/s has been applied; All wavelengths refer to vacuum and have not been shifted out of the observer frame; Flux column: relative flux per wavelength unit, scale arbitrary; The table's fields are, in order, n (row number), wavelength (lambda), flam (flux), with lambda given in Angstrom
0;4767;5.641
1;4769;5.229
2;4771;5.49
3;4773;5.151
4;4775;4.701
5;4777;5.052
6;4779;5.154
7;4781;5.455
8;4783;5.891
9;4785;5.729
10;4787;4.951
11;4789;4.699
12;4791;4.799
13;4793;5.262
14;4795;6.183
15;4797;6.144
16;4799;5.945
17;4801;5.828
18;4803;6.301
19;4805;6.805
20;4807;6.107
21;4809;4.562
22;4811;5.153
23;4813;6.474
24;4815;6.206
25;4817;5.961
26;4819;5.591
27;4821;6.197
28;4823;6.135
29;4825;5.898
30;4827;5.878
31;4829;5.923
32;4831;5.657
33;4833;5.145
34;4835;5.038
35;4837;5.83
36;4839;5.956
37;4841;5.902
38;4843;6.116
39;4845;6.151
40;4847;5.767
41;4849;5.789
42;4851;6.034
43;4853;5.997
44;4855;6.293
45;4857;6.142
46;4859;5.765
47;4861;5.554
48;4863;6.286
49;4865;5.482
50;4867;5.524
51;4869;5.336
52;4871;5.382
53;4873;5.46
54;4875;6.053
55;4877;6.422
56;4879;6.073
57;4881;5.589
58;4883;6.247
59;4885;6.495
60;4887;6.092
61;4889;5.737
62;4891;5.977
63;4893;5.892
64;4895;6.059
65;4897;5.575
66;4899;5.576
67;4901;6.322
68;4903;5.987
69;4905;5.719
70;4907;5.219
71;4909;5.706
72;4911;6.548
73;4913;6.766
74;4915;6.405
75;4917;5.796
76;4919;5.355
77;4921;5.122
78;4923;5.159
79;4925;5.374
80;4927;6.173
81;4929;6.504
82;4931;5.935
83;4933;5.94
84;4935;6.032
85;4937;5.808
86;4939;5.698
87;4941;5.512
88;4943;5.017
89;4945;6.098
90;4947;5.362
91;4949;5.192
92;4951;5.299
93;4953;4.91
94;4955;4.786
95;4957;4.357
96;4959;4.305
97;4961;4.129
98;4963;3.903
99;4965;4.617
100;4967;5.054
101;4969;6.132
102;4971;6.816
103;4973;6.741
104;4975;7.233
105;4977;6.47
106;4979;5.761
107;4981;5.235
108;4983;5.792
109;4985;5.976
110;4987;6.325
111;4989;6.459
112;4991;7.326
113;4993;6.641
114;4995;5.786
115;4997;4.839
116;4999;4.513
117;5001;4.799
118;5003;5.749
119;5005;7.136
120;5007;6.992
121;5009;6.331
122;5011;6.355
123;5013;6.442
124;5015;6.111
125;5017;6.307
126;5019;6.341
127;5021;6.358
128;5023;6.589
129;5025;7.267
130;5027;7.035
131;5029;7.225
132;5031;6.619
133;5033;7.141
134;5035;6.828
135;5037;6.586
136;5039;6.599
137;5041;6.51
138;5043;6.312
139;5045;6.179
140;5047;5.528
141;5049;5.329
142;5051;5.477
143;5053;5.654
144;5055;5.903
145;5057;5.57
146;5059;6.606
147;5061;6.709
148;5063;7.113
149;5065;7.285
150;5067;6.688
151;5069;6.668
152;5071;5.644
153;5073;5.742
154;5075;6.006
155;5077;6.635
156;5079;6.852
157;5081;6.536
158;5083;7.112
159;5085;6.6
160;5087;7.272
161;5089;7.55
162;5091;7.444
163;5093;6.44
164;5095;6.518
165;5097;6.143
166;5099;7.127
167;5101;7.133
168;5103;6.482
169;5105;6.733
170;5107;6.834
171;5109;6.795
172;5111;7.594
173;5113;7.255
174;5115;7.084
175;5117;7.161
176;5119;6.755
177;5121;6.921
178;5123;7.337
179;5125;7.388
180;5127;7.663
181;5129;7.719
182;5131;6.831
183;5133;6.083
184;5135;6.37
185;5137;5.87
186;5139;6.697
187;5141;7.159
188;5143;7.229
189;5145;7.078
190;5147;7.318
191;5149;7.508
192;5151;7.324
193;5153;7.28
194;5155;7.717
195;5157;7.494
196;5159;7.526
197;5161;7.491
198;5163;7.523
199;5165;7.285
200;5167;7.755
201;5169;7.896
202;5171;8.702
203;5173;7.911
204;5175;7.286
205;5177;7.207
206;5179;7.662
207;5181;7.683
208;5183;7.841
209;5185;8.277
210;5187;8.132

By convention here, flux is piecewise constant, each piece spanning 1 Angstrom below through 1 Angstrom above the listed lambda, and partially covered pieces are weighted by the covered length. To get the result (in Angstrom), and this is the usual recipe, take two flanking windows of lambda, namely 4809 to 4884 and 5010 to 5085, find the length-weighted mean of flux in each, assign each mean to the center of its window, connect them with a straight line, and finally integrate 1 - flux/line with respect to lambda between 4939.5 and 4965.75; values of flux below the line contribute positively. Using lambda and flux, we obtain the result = 5.3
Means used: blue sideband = 5.83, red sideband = 6.43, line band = 4.9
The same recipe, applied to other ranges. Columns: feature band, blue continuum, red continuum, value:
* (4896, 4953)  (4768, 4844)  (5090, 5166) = 3.89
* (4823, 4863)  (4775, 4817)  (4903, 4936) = -0.97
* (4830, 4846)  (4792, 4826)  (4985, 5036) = 0.71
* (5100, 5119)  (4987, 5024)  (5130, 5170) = -0.28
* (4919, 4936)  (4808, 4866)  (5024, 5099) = 0.99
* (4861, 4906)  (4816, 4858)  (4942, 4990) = -1.02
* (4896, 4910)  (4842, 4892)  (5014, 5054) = 0.67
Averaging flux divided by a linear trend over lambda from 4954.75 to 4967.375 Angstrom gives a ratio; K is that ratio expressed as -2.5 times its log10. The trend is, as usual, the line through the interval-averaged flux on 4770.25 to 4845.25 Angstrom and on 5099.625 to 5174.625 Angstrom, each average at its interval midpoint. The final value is 0.40 mag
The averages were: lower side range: 5.66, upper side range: 7.21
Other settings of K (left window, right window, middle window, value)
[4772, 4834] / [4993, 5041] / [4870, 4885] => -0.007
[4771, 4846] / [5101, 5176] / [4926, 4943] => 0.065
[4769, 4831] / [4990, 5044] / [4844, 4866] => -0.018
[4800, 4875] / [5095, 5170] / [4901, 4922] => 0.048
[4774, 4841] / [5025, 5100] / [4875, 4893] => -0.027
